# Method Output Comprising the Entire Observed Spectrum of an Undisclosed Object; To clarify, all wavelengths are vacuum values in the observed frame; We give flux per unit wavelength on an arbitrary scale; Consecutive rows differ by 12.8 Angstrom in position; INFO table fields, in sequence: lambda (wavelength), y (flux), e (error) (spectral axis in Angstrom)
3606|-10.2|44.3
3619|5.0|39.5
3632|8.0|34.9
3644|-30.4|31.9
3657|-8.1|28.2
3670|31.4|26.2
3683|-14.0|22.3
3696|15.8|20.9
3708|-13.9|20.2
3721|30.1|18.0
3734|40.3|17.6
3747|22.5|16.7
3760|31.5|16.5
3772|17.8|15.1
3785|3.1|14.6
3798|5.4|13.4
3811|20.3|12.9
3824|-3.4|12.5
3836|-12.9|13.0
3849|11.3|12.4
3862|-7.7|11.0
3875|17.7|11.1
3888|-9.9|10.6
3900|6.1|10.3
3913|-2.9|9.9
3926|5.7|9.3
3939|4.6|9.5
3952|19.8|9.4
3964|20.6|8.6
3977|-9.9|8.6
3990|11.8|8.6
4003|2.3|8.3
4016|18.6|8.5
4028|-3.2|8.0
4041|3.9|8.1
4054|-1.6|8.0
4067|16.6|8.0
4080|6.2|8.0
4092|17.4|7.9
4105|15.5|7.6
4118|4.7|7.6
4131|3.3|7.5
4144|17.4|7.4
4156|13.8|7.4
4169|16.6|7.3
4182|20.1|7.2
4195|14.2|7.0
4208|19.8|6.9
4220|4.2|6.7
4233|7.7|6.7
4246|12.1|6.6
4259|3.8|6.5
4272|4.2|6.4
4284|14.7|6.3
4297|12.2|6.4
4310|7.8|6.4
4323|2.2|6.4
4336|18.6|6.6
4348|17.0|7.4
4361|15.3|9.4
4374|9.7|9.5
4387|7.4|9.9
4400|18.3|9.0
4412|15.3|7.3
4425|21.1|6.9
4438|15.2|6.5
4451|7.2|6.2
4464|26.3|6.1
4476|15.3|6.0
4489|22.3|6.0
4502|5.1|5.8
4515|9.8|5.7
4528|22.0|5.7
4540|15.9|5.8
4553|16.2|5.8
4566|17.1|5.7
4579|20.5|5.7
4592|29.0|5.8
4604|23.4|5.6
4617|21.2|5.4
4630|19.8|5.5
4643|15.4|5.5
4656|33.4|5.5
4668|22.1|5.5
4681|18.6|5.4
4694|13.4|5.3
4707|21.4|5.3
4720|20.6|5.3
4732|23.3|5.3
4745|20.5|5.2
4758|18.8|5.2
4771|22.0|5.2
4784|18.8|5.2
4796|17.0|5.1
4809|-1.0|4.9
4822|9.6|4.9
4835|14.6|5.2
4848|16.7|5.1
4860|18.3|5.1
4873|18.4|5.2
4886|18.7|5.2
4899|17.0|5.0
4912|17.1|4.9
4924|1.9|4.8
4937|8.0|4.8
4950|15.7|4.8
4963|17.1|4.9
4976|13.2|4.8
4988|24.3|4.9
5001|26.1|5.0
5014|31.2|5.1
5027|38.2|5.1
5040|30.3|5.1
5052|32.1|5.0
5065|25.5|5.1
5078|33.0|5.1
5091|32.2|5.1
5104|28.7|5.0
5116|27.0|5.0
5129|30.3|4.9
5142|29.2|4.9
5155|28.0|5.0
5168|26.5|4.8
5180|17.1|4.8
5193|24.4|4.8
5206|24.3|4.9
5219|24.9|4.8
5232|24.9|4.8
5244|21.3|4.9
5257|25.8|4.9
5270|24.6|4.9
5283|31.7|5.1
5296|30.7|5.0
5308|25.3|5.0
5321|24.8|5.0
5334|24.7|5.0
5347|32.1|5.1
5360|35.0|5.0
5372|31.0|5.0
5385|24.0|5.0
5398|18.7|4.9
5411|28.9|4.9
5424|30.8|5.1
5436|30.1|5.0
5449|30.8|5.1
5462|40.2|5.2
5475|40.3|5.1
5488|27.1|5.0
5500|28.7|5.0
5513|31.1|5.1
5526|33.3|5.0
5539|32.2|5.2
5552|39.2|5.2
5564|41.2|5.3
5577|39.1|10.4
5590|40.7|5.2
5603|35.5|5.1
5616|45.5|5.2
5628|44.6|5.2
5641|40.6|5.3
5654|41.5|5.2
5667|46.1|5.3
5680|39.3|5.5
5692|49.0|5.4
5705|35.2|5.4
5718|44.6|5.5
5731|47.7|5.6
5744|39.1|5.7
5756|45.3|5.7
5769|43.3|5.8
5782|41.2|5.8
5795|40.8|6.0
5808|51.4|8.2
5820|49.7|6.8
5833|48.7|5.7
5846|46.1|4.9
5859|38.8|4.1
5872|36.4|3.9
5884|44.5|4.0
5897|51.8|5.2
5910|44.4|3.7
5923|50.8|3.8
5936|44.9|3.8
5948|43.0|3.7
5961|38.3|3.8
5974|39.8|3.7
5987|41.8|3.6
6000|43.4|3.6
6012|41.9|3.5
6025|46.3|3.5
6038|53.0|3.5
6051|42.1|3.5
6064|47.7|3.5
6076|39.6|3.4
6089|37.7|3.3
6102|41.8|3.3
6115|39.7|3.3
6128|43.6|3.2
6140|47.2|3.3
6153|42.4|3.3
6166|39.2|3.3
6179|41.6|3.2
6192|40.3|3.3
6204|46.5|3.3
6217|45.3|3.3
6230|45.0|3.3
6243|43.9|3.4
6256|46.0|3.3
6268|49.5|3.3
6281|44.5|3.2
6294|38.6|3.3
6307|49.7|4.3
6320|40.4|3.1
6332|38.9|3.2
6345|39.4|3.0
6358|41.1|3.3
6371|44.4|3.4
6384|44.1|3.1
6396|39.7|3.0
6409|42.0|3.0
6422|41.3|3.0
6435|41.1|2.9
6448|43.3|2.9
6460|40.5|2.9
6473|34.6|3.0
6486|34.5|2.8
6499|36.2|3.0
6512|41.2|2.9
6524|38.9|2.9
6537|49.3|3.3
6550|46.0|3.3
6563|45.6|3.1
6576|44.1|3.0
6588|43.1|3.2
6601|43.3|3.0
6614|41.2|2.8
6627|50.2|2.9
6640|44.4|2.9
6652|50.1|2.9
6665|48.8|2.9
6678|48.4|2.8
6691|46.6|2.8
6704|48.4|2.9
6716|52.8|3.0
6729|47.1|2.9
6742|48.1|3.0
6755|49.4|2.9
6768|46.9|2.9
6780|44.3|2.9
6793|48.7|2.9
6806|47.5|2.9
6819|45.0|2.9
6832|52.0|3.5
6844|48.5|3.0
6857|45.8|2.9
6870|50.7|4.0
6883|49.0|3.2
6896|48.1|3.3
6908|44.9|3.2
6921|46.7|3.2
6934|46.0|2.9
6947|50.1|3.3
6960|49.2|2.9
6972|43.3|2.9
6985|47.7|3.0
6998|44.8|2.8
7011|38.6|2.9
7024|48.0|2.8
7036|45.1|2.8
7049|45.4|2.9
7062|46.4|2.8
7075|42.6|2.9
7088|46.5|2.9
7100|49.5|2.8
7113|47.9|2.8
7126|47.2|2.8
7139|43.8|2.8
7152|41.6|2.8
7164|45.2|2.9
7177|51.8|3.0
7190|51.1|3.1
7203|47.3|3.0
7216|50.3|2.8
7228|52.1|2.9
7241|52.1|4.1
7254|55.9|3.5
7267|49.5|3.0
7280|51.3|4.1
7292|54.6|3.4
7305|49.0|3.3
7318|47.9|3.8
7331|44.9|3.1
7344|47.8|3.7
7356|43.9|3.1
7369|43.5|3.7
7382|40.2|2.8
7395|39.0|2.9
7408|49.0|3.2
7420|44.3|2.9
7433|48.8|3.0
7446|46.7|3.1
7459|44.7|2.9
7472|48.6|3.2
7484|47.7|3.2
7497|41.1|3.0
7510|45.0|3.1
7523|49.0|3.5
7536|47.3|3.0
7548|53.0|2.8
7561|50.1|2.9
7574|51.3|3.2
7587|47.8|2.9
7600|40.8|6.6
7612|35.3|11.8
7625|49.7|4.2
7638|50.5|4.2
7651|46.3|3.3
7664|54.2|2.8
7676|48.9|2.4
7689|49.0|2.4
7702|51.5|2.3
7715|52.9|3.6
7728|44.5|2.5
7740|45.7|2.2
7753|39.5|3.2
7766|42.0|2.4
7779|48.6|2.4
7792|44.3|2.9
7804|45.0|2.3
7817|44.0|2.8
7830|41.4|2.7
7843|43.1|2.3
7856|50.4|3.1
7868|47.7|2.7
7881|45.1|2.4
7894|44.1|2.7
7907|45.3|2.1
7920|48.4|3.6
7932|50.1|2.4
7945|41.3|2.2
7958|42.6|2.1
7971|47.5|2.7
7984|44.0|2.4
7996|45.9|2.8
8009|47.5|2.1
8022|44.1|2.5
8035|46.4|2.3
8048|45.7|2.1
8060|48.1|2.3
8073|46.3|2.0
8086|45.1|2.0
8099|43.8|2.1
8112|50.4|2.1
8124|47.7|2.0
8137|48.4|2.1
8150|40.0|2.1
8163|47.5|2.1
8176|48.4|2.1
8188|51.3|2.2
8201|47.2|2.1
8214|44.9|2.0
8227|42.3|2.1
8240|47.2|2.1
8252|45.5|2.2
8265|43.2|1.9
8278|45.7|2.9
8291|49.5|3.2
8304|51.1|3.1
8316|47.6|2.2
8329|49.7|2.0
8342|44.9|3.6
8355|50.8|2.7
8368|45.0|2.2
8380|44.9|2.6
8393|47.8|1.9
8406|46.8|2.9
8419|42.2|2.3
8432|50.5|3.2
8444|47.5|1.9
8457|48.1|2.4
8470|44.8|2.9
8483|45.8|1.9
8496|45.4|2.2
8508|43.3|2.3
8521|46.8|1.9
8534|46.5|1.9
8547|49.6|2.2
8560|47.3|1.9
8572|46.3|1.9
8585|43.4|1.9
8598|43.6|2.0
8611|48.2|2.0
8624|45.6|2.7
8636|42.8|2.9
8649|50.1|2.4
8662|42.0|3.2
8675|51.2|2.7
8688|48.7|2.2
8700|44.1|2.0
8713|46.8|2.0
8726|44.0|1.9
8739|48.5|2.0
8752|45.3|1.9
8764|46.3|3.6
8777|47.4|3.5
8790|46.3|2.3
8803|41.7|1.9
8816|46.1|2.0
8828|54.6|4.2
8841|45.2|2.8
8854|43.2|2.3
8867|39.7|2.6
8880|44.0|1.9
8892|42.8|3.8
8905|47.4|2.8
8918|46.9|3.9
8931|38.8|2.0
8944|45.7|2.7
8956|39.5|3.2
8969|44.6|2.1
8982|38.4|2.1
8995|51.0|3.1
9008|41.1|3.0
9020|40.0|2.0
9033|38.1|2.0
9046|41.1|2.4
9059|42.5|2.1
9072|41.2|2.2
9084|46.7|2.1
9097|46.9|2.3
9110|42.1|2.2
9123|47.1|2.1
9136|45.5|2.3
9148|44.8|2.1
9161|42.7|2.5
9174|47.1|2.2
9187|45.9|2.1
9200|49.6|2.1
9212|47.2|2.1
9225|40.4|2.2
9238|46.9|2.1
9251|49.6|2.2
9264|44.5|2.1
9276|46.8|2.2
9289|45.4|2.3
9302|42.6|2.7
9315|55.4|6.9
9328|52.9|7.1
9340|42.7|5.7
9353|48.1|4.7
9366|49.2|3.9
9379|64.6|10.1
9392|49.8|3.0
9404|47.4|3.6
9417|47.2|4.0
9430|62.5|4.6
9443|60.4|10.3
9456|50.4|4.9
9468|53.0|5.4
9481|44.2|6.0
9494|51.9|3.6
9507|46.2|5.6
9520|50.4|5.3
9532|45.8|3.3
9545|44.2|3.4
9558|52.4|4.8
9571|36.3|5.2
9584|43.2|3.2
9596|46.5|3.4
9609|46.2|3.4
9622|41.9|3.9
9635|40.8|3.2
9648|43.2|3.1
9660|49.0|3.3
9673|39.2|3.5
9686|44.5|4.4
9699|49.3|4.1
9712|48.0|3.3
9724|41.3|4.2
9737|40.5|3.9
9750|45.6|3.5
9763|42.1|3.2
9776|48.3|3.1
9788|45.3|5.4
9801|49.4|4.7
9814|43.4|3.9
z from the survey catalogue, 0.254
